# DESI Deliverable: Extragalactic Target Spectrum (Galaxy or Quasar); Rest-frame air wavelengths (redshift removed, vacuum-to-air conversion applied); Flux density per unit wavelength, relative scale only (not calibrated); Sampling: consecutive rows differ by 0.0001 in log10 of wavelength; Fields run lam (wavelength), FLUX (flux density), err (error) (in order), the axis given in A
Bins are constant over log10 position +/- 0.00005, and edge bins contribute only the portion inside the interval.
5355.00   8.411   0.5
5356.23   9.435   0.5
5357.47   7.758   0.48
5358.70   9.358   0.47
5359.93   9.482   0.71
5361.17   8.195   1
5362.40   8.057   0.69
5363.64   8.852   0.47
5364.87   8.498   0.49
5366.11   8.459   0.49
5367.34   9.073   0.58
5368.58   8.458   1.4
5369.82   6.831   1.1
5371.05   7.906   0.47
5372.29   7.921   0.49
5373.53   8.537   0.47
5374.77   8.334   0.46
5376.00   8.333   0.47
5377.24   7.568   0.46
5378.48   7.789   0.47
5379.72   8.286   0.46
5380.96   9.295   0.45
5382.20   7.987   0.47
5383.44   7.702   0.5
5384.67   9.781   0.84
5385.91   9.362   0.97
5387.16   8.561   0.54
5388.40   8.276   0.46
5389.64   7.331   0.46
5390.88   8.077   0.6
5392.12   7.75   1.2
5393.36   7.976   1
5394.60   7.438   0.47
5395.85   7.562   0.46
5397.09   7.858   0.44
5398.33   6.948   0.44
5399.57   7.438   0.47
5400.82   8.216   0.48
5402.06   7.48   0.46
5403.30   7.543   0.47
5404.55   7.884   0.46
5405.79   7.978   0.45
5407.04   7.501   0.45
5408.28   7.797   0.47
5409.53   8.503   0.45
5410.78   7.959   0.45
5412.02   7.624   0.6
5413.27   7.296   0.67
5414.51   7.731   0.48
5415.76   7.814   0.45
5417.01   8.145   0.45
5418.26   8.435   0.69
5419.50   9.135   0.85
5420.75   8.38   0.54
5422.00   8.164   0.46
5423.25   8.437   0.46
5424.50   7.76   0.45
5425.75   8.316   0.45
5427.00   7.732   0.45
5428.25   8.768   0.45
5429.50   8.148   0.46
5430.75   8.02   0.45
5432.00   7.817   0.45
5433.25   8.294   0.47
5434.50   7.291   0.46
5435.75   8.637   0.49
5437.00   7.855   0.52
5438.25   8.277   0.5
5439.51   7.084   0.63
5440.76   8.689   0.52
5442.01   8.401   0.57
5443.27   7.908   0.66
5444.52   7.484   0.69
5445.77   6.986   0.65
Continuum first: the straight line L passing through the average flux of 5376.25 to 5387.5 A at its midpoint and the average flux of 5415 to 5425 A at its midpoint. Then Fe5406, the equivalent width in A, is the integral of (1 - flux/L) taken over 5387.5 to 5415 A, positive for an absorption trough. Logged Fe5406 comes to 2.06 A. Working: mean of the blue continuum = 8.47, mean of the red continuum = 8.28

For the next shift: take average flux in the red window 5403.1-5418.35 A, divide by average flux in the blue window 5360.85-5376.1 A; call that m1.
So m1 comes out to 0.95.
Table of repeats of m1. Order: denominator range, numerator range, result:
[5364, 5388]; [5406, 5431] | 0.97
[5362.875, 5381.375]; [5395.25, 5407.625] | 0.93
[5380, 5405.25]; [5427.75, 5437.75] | 1.01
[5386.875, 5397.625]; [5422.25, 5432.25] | 1.04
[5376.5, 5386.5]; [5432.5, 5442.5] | 0.95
